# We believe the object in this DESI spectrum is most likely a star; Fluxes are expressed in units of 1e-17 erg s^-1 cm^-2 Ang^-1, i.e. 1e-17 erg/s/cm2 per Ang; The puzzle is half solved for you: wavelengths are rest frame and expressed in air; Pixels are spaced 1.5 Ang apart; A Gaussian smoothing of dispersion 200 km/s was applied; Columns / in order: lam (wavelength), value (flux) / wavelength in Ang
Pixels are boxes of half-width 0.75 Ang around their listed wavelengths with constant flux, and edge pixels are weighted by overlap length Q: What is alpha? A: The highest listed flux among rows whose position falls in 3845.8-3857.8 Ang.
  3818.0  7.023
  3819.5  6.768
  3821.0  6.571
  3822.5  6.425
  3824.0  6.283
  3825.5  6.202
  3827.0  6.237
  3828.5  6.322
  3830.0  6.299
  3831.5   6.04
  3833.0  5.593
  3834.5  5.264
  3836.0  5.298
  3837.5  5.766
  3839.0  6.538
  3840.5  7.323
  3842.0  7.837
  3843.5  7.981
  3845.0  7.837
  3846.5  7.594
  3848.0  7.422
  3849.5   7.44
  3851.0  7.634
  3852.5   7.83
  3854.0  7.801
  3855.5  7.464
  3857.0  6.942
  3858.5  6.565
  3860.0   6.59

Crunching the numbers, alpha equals 7.83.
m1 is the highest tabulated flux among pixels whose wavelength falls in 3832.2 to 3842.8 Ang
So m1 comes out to 7.837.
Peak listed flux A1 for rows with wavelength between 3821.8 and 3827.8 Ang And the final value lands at 6.425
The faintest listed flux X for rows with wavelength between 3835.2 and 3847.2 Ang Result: 5.298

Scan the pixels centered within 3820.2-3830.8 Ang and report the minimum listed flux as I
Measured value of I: 6.202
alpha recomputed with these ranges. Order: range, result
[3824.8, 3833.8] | 6.322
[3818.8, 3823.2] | 6.768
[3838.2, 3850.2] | 7.981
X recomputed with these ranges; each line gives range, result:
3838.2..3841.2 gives 6.538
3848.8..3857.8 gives 6.942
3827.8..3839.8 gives 5.264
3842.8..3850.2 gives 7.422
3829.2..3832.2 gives 6.04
